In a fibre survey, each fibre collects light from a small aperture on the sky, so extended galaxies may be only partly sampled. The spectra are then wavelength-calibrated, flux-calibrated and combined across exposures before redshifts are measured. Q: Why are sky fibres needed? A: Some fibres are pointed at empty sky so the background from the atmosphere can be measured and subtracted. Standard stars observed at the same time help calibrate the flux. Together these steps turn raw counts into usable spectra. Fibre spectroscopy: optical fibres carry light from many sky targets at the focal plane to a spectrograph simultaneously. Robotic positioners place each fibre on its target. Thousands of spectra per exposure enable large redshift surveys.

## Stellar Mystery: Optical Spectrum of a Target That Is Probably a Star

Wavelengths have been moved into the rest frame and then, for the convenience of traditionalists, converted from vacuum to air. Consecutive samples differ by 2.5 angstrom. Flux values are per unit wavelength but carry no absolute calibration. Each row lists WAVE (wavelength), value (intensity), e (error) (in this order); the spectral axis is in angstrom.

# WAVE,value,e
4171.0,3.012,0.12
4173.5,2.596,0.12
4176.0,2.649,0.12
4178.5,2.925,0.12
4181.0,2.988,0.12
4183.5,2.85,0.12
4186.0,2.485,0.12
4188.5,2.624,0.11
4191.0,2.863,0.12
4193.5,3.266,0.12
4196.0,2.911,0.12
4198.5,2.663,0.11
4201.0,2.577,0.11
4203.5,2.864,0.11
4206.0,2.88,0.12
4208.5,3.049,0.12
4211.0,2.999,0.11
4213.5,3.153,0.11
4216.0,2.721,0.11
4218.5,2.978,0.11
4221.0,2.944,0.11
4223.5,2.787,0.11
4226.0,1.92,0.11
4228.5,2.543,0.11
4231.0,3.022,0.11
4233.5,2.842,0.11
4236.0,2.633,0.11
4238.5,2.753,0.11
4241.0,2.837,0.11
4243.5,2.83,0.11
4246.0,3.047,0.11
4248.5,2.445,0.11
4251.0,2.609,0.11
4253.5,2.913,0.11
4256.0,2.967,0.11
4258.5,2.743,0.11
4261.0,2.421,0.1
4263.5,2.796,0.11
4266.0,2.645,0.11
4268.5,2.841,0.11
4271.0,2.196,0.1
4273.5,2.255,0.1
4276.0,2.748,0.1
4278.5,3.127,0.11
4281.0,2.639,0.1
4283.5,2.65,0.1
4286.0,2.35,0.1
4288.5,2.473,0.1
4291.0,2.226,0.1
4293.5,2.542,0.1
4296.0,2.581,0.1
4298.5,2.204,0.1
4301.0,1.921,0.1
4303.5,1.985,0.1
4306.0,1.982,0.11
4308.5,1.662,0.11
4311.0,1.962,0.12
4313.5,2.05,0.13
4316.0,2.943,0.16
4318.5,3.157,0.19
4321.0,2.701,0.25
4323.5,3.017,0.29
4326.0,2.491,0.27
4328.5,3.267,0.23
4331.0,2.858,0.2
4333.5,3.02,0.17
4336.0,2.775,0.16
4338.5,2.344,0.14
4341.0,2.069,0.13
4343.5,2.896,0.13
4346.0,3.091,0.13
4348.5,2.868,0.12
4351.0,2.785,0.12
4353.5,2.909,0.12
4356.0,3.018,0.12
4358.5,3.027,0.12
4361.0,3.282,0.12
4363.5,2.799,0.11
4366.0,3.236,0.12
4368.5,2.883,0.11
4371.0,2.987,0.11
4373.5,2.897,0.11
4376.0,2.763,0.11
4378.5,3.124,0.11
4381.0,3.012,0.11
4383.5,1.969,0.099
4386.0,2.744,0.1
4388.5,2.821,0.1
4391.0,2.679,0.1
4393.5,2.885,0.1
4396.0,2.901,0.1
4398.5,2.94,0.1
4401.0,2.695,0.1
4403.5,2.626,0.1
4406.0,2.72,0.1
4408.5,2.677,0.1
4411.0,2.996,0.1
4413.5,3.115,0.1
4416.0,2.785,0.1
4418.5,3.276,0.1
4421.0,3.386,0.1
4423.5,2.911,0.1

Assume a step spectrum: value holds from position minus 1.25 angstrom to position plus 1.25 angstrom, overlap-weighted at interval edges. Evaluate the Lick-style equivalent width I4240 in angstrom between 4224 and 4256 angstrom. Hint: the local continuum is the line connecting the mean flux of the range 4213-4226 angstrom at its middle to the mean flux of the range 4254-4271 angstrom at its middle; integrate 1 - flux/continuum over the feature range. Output 0.5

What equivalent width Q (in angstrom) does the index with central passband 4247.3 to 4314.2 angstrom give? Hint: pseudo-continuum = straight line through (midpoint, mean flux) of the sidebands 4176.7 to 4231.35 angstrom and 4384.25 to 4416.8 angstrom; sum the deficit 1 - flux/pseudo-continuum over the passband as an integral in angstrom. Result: 8.67 angstrom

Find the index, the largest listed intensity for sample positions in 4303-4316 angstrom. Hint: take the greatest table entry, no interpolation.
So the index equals 2.943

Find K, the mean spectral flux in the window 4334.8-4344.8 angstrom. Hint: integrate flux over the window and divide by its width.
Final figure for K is 2.52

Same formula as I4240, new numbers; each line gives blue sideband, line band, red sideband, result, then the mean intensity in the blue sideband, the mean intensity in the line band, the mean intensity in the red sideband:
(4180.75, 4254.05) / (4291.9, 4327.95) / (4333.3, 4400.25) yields 5.6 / 2.8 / 2.39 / 2.84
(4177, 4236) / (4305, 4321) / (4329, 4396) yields 2.8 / 2.82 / 2.33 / 2.84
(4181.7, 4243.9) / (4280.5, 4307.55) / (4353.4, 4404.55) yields 5.0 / 2.8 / 2.31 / 2.87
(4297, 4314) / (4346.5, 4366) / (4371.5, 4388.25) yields -3.6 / 1.97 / 2.98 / 2.77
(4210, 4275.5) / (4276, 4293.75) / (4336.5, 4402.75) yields 1.1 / 2.72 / 2.59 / 2.83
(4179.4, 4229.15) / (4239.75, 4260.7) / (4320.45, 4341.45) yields 0.0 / 2.81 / 2.78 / 2.75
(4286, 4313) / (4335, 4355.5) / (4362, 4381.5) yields -0.4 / 2.16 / 2.73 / 2.96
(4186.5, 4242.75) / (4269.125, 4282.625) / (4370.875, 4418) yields 1.0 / 2.81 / 2.61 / 2.81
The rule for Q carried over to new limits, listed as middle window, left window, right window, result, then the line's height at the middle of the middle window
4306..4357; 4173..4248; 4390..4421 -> 3.2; 2.85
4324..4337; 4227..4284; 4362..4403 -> -0.5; 2.78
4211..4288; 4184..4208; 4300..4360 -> 0.5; 2.73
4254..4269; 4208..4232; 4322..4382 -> 0.5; 2.83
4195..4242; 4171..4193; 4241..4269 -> -0.4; 2.77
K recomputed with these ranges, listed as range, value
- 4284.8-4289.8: 2.41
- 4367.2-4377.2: 2.88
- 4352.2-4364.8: 3.01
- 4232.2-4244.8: 2.78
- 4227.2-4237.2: 2.76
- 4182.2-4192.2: 2.71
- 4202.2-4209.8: 2.93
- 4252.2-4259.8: 2.87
